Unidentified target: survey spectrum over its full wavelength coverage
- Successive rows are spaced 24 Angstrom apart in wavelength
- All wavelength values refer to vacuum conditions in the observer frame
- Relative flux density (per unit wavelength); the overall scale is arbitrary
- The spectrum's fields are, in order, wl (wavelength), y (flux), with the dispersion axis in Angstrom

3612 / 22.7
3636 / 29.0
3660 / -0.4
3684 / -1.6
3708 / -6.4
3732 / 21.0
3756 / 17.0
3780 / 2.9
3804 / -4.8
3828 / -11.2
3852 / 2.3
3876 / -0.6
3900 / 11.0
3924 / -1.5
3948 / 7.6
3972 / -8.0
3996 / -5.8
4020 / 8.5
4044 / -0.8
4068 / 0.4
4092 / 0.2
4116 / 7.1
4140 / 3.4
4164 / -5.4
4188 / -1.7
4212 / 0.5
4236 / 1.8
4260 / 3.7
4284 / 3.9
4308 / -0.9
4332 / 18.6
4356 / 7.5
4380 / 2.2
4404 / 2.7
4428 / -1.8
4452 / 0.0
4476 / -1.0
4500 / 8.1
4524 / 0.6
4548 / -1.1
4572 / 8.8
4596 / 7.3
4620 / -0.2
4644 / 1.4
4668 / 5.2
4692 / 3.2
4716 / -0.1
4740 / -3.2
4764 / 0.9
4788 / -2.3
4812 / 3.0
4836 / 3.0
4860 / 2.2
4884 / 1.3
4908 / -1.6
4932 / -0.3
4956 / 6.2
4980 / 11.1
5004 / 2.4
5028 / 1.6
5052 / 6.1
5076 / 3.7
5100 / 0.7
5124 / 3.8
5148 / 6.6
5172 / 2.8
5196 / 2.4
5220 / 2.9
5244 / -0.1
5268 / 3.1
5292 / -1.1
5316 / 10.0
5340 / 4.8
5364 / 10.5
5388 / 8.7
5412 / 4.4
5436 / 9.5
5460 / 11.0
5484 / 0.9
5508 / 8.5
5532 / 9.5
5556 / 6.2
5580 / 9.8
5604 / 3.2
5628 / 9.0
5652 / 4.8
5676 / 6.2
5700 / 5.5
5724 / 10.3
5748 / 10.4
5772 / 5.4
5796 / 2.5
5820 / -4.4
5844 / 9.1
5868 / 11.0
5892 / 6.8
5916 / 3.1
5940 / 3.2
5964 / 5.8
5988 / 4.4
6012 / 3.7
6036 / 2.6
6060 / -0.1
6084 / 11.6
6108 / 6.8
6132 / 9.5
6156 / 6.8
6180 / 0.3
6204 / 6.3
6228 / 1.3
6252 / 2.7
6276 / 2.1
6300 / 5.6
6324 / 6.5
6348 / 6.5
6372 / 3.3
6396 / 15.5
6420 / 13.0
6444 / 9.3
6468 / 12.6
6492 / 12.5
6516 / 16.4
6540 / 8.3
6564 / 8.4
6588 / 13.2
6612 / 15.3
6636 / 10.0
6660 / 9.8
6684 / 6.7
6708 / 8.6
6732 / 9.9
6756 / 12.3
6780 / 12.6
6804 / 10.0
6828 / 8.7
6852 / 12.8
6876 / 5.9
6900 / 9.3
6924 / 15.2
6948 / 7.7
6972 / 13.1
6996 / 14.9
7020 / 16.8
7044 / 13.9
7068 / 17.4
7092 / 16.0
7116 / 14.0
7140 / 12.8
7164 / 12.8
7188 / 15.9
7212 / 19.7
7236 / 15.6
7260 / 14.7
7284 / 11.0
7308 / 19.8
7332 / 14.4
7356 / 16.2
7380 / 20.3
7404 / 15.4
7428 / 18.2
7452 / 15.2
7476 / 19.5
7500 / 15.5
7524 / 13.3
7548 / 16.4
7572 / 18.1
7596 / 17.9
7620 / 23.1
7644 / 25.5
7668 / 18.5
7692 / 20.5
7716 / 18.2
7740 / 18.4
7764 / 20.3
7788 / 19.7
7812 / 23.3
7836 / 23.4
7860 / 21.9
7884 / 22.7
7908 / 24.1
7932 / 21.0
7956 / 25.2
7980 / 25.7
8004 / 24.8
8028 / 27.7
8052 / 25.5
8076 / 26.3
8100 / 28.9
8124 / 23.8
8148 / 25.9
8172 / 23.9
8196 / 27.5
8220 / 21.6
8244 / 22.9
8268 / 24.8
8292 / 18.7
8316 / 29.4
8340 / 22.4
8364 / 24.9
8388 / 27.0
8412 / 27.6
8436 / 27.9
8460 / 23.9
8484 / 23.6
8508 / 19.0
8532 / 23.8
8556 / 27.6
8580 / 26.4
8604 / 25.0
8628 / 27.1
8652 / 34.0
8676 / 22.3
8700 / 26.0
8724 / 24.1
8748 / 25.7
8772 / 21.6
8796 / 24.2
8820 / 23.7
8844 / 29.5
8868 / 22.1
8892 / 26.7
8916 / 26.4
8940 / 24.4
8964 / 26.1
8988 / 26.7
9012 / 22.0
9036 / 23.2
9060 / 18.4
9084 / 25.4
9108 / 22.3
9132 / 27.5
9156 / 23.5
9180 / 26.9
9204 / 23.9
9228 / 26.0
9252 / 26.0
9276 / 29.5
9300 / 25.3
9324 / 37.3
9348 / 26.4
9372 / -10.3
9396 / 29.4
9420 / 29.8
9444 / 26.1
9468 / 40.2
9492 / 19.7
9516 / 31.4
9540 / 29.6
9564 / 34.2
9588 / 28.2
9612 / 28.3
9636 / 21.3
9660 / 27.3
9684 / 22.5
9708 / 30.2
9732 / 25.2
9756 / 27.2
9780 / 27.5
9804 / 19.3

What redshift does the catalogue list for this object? 0.749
